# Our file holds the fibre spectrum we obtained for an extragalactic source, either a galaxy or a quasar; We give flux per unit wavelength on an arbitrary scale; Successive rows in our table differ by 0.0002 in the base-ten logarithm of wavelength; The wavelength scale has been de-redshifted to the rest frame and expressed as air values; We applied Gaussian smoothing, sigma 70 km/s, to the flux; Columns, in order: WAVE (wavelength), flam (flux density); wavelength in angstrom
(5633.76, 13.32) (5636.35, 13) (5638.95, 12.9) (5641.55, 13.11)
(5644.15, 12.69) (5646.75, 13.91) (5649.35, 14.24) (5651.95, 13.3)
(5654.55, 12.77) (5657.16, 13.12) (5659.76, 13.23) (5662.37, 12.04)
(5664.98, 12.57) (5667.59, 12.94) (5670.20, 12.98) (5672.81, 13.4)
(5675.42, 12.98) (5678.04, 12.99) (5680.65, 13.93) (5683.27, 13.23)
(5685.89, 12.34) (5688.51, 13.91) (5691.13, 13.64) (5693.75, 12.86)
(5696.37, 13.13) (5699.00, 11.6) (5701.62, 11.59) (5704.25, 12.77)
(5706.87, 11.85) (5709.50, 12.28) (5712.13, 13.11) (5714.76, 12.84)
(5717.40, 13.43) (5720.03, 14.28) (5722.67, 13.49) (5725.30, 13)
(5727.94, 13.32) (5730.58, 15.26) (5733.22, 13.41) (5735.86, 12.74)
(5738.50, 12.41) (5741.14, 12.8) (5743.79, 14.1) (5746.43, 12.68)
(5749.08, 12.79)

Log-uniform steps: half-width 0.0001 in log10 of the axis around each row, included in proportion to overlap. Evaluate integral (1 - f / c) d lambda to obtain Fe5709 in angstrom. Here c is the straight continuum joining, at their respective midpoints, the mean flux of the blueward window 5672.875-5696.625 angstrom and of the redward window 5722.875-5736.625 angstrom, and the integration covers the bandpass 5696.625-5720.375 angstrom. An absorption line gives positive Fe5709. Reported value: 1.5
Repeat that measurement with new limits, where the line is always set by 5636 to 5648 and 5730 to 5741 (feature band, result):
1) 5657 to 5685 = 0.3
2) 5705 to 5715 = 0.6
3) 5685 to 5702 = 0.5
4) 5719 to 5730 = -0.3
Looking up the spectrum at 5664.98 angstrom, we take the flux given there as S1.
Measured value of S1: 12.57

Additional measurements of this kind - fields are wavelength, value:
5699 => 11.6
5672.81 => 13.4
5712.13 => 13.11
